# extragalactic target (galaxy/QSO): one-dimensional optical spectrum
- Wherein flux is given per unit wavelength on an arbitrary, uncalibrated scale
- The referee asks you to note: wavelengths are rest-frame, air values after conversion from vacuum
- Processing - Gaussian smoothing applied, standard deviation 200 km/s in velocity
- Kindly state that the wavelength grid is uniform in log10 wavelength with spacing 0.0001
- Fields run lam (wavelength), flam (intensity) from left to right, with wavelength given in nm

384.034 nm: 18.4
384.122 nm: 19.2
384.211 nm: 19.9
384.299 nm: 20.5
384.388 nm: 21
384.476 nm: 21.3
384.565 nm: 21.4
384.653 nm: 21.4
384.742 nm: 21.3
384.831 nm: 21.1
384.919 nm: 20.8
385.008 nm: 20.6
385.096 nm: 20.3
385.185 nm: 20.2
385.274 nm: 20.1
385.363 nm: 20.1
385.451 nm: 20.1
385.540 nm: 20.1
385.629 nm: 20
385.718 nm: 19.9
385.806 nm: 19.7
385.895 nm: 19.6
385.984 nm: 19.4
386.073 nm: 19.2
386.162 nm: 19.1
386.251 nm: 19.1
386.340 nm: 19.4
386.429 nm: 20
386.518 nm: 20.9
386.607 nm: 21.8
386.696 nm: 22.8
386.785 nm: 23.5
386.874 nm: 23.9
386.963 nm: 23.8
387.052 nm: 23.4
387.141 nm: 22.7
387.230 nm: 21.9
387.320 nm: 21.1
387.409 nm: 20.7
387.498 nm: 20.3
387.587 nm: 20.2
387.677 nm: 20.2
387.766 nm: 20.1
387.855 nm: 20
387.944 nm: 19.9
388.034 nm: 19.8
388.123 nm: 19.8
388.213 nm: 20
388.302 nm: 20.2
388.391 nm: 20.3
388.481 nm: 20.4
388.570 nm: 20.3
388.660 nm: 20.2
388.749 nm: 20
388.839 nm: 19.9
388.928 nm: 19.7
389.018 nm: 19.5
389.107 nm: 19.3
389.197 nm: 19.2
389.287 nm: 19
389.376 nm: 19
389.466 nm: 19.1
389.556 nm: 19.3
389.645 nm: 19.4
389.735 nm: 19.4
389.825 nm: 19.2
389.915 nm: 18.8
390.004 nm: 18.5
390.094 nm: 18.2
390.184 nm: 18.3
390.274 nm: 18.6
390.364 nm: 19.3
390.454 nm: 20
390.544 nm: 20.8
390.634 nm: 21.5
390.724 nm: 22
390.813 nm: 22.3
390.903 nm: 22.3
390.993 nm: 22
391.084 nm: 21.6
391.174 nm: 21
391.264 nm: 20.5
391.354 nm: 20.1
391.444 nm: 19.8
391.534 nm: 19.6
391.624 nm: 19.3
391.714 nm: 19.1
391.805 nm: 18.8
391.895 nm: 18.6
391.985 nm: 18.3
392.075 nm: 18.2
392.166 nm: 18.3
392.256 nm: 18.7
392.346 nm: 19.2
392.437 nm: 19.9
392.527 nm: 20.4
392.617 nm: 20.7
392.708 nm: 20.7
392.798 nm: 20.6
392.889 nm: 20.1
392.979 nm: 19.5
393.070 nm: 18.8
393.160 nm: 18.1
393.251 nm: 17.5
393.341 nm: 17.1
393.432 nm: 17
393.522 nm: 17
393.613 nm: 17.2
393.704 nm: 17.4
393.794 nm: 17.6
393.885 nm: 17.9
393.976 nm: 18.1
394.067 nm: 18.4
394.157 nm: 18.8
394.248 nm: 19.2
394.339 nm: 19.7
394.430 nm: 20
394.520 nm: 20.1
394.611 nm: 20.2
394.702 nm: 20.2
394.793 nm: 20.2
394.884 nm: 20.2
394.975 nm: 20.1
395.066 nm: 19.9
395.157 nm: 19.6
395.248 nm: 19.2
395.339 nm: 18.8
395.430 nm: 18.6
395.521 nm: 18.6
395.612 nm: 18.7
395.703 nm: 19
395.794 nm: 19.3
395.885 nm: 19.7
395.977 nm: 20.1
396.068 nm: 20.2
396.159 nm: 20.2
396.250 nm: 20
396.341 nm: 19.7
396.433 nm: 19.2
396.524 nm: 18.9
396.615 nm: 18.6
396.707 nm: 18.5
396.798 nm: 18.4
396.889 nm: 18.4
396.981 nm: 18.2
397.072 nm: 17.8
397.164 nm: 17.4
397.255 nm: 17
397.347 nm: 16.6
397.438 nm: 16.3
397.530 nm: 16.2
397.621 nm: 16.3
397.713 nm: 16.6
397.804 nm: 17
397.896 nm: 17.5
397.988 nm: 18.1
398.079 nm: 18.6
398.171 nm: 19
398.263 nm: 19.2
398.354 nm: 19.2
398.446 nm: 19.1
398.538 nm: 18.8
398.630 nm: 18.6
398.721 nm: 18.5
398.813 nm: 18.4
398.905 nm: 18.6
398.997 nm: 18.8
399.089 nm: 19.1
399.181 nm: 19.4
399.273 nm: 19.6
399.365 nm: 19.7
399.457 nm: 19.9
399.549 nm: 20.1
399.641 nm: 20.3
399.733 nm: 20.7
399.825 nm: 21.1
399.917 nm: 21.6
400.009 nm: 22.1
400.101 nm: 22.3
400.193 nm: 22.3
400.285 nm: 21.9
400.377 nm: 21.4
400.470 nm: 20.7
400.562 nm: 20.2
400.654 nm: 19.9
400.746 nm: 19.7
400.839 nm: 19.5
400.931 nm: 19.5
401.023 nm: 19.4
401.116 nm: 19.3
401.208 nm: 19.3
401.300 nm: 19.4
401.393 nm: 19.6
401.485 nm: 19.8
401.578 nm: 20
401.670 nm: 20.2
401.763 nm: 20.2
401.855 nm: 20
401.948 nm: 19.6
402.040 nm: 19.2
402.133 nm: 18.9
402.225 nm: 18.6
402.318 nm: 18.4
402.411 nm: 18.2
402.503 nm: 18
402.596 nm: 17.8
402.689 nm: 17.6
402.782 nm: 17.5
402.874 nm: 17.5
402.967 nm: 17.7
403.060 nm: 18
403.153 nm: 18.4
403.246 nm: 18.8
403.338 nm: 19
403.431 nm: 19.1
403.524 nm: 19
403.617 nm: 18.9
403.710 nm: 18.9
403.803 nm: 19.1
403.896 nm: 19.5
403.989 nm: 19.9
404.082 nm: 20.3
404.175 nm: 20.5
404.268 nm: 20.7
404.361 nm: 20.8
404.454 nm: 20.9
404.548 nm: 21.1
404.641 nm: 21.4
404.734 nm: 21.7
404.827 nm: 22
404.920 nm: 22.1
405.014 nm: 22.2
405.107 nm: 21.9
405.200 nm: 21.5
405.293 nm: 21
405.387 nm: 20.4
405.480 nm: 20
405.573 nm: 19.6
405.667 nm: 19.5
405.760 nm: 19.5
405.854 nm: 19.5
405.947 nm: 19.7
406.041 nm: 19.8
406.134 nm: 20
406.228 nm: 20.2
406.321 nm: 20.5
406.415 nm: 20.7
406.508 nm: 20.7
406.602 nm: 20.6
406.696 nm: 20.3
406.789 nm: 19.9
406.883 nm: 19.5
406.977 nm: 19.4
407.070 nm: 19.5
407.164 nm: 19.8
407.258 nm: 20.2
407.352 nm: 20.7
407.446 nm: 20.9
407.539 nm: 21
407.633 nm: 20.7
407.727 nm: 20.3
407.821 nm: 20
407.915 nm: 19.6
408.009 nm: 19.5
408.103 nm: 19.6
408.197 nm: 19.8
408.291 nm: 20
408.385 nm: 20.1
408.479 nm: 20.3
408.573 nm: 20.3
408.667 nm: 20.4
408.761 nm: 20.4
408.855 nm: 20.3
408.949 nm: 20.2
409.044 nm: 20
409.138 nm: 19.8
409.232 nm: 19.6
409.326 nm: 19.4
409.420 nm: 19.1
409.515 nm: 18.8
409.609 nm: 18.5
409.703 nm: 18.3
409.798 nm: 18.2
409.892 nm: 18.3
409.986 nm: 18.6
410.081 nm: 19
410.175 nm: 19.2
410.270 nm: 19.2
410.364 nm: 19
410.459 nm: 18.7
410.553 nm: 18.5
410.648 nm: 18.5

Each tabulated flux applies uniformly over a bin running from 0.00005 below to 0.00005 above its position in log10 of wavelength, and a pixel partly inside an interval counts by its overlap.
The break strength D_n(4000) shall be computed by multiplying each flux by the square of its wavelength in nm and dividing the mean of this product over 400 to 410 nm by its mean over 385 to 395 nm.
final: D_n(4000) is 1.08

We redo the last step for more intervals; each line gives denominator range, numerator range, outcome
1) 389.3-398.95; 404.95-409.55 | 1.13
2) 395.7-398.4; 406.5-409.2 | 1.16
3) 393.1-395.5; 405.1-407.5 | 1.14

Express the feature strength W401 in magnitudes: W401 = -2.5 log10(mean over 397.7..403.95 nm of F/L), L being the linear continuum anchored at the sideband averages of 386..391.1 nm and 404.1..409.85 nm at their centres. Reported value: 0.05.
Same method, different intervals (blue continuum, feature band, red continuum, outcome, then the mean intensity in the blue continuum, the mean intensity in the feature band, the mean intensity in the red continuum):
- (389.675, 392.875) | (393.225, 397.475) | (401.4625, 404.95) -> 0.054 mag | 19.8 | 18.8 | 19.4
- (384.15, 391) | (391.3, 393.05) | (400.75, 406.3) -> 0.038 mag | 20.4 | 19.5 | 19.7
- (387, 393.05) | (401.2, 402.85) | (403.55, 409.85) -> 0.061 mag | 20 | 19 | 20.1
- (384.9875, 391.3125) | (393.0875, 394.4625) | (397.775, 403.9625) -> 0.104 mag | 20.3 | 18.1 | 19.3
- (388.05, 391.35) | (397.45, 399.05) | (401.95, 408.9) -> 0.103 mag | 20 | 18.1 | 19.9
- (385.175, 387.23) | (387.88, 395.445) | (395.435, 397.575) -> 0.009 mag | 20.9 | 19.5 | 18.6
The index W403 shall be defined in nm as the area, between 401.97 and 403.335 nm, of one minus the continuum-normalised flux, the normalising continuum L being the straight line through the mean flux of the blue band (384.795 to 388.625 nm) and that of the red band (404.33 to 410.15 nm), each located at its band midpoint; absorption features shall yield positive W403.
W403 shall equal 0.13 nm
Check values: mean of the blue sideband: 20.6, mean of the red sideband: 20.1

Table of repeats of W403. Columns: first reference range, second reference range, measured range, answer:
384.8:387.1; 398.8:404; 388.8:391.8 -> 0.08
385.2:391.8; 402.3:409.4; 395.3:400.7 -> 0.25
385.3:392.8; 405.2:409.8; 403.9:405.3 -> -0.08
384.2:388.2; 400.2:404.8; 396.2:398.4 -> 0.21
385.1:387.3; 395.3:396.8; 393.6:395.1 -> 0.03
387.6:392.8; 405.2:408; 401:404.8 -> 0.14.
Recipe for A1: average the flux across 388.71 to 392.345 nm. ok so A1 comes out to 19.7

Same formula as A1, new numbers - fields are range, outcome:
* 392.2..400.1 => 19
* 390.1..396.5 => 19.4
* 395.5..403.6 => 19.1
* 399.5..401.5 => 20.5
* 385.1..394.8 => 19.8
